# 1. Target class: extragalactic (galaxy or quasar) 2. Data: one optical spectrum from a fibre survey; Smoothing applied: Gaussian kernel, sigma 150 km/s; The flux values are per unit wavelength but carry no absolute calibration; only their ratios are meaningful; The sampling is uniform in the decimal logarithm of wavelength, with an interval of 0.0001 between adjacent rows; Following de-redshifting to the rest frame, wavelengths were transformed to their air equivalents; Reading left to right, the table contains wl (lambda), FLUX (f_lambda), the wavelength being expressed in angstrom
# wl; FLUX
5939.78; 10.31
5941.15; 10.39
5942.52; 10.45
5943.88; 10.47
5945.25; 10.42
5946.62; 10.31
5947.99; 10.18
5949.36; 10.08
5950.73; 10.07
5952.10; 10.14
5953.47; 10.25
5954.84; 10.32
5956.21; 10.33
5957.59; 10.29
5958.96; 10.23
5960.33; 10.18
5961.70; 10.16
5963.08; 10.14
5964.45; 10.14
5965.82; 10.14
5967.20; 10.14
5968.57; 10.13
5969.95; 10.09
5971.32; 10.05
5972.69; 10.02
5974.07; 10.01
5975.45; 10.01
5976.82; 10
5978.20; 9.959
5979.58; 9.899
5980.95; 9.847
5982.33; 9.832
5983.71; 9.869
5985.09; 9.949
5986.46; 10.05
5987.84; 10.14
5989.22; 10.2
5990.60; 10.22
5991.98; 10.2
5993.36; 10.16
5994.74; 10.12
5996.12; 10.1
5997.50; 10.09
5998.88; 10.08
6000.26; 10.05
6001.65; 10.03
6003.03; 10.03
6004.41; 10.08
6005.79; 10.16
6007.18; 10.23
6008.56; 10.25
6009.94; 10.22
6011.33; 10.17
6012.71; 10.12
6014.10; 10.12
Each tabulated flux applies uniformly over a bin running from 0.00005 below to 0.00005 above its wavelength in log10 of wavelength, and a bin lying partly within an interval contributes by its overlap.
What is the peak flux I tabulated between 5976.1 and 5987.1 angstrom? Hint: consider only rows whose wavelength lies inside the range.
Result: 10.05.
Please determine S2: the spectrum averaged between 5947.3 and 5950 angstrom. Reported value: 10.1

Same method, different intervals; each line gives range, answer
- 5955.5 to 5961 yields 10.3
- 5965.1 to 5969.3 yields 10.1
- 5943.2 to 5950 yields 10.3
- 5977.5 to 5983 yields 9.88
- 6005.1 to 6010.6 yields 10.2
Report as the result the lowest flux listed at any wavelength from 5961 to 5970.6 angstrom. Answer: 10.09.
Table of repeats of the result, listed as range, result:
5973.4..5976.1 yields 10.01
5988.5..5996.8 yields 10.1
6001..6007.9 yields 10.03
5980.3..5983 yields 9.832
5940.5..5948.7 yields 10.18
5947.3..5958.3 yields 10.07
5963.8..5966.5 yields 10.14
